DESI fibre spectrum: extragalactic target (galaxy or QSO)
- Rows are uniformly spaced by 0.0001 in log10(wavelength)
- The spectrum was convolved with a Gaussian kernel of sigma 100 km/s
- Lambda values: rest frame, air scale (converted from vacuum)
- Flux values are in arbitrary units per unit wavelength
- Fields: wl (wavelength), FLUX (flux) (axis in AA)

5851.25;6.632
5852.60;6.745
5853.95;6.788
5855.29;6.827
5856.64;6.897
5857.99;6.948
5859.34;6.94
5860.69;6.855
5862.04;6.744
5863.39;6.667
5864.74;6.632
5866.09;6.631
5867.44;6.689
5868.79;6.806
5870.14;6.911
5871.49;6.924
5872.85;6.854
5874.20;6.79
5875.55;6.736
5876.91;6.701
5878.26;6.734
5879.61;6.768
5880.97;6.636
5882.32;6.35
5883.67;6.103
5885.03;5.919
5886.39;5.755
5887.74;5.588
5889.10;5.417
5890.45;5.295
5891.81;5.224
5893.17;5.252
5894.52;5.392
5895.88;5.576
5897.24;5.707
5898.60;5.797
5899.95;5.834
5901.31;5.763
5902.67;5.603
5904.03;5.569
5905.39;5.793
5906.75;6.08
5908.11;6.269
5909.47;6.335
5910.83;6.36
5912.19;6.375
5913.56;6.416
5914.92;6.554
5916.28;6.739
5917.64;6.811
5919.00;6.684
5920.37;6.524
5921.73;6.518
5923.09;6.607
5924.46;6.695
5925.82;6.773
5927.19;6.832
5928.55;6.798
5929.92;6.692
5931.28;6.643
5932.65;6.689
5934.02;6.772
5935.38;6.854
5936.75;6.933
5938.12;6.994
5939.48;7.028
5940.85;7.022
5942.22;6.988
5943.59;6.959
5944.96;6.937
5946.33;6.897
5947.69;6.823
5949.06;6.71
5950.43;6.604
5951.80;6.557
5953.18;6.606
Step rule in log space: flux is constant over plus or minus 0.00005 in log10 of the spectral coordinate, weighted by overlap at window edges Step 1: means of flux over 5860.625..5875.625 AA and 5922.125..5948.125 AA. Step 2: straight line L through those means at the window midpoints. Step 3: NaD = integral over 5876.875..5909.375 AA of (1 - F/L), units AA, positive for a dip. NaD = 4.41 AA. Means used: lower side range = 6.77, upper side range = 6.84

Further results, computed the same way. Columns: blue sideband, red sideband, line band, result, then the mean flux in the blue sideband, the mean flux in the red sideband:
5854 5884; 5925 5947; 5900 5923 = 1.8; 6.74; 6.86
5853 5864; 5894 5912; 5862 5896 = 0.7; 6.83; 5.87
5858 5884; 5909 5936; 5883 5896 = 2.2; 6.72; 6.64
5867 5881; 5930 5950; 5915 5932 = 0.4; 6.78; 6.87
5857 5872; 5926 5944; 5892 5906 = 2.5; 6.8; 6.86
